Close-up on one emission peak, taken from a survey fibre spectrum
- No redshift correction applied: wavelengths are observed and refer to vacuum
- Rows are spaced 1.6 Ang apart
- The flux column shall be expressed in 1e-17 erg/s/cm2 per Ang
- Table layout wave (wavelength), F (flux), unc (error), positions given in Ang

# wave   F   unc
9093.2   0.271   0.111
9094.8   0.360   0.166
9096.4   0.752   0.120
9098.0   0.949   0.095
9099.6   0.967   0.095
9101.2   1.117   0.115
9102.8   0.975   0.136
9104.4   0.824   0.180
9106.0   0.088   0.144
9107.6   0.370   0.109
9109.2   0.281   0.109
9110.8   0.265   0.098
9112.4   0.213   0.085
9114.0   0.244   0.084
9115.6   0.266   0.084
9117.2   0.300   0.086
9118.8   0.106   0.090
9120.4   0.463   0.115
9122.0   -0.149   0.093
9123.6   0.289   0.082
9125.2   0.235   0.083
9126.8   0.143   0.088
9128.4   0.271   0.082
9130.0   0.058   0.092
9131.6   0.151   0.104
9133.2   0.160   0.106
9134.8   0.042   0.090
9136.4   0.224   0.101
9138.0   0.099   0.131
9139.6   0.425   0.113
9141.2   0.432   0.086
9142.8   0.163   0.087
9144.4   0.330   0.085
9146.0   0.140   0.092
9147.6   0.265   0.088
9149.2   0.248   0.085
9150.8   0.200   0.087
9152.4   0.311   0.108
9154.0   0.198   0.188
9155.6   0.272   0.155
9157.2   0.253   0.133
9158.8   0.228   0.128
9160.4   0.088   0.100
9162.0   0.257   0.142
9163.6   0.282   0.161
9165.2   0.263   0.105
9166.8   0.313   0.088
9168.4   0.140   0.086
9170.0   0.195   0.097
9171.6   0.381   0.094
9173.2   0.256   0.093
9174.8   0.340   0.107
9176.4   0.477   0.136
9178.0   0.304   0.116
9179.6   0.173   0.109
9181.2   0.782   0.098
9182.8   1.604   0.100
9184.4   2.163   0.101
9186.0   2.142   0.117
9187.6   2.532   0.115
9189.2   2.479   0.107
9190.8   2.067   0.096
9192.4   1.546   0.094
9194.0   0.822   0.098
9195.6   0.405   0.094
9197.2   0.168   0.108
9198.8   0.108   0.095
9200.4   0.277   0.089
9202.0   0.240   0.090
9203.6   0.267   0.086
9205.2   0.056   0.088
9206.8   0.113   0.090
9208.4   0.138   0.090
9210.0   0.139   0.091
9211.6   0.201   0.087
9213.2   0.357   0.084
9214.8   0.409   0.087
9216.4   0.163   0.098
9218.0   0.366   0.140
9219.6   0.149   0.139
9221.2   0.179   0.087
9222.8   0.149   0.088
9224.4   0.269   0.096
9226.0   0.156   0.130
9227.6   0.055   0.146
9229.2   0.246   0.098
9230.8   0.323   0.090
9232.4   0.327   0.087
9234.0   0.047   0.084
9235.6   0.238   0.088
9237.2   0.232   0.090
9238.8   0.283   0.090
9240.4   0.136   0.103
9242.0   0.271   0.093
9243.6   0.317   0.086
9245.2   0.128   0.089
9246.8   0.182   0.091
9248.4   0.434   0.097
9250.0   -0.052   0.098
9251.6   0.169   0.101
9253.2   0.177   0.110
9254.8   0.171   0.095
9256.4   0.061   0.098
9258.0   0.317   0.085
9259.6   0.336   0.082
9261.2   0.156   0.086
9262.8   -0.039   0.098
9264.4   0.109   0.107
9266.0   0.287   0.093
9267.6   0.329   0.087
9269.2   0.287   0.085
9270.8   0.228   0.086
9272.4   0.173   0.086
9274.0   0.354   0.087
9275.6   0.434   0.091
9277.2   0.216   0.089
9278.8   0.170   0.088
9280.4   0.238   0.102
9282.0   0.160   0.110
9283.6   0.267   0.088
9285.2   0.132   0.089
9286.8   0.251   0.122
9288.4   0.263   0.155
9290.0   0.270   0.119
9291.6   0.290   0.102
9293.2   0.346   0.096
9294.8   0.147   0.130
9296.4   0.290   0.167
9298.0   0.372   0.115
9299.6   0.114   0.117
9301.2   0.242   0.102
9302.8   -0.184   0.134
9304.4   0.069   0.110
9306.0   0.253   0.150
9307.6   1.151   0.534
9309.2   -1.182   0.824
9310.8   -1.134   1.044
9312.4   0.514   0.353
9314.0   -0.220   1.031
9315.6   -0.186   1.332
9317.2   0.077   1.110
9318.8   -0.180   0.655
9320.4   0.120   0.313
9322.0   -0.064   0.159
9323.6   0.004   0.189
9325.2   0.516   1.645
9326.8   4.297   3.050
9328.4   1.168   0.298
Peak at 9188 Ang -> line [O III]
